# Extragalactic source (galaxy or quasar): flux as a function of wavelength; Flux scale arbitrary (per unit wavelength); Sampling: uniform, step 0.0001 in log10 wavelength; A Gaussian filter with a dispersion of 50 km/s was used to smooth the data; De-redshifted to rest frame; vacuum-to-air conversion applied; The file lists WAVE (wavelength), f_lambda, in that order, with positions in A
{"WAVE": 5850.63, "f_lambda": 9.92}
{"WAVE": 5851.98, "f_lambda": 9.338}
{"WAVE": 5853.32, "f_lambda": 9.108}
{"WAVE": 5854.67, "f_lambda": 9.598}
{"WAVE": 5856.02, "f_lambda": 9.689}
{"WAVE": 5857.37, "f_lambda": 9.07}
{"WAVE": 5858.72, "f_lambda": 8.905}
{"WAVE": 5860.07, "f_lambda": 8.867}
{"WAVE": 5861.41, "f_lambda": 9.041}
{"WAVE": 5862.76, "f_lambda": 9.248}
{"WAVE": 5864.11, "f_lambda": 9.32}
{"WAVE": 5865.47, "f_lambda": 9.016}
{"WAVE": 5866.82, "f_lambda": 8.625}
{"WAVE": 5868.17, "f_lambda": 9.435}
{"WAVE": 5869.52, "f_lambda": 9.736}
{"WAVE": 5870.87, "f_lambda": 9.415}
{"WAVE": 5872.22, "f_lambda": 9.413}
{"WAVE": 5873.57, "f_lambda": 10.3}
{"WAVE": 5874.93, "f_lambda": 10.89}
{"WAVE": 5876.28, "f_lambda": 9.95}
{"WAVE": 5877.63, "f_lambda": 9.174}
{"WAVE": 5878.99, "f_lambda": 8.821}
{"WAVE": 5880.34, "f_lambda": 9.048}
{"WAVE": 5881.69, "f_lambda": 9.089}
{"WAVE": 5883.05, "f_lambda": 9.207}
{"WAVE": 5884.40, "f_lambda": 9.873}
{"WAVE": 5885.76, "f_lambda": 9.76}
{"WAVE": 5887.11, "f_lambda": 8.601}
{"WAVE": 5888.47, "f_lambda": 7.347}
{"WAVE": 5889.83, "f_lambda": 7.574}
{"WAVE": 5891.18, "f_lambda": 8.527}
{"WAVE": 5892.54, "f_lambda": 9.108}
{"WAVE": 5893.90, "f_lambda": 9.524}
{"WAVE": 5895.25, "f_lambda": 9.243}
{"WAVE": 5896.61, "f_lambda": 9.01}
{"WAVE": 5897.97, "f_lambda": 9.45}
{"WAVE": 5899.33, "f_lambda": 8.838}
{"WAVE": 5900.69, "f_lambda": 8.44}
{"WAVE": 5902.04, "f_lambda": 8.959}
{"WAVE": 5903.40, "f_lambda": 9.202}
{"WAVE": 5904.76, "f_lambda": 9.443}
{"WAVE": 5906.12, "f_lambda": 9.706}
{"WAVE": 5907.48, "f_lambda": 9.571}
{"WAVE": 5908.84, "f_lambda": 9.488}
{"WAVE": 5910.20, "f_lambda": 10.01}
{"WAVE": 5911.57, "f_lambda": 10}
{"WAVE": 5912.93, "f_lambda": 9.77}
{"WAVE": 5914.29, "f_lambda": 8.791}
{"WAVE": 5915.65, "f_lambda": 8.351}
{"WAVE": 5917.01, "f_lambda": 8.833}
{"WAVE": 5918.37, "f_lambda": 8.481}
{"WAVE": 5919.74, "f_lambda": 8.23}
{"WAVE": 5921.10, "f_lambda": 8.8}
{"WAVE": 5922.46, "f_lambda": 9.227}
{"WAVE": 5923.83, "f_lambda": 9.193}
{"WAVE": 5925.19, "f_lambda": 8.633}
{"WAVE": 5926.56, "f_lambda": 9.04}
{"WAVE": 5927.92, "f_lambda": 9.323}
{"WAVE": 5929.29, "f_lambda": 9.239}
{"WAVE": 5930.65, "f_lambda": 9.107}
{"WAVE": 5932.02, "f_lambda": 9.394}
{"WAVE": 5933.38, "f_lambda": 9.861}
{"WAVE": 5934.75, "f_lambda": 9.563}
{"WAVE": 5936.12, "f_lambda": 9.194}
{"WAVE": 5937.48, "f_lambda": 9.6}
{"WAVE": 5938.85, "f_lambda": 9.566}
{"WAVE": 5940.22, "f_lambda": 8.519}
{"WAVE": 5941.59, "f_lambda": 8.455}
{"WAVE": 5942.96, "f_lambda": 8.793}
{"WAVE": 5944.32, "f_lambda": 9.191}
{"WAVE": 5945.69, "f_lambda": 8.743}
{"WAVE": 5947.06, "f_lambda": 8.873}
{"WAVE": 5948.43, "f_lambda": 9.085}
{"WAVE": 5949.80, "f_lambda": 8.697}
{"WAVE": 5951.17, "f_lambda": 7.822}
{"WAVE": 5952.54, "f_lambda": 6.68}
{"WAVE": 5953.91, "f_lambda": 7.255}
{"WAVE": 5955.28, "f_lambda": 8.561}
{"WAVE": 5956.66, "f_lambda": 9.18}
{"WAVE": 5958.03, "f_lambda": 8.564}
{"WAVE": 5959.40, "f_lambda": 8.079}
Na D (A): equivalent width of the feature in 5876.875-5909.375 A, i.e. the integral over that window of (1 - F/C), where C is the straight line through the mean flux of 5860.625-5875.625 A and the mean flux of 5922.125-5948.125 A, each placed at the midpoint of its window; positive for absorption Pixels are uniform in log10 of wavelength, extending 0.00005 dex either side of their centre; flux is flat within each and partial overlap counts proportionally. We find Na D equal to 1.1 A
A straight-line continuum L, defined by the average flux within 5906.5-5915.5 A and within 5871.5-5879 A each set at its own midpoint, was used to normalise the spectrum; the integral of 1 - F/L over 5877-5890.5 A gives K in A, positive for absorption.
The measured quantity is 1.3 A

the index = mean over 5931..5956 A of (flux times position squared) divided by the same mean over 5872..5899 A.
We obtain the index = 0.97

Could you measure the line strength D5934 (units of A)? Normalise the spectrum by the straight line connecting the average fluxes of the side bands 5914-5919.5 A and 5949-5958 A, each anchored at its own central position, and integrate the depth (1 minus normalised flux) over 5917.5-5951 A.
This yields -2.7 A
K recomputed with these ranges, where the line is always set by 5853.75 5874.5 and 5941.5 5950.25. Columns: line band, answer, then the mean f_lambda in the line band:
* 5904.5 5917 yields -0.50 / 9.43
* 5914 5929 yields 0.30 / 8.82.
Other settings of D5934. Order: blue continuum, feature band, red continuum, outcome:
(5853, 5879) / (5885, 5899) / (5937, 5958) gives 0.5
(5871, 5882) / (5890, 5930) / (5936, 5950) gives 0.8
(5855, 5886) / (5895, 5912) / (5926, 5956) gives -0.4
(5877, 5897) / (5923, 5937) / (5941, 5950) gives -0.6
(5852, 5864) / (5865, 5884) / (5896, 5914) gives -0.4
